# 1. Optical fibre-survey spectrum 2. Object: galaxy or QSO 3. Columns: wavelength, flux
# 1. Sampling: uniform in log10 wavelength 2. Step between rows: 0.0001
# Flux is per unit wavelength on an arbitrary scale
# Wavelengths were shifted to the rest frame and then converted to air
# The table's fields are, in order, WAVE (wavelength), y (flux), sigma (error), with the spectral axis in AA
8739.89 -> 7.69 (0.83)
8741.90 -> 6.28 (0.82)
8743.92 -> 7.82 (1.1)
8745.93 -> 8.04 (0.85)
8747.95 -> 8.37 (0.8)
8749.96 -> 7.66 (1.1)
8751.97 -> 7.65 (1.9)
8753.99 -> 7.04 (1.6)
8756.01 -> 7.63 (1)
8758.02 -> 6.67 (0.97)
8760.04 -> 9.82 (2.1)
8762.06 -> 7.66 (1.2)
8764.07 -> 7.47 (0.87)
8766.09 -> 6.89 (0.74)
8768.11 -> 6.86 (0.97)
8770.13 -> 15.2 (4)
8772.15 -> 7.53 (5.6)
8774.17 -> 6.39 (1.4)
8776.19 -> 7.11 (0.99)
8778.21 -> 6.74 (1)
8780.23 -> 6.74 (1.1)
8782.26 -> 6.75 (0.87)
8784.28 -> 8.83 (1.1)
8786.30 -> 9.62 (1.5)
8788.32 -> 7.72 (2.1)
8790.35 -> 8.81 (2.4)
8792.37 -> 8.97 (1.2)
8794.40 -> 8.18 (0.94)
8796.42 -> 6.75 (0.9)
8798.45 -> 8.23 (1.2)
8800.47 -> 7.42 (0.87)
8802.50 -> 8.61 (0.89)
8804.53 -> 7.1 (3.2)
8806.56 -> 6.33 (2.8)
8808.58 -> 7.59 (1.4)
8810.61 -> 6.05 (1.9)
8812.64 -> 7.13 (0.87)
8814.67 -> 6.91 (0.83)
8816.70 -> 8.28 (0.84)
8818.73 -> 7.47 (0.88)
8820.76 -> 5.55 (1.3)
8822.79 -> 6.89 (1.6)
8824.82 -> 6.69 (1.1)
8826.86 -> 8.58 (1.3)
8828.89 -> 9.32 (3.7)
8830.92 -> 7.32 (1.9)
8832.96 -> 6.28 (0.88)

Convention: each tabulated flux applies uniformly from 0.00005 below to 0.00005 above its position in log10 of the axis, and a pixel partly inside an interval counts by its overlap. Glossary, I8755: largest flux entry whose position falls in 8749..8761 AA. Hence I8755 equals 9.82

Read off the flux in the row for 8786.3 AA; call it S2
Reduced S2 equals 9.62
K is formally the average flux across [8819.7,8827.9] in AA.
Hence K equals 6.94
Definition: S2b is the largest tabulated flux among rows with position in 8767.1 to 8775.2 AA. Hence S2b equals 15.2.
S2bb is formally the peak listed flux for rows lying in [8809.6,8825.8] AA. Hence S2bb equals 8.28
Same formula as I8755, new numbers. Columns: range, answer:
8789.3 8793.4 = 8.97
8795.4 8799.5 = 8.23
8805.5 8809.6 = 7.59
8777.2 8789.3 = 9.62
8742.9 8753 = 8.37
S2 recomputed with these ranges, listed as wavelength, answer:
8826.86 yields 8.58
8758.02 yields 6.67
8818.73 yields 7.47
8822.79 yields 6.89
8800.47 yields 7.42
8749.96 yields 7.66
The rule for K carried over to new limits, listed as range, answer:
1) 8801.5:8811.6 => 7.14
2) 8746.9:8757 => 7.67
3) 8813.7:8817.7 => 7.6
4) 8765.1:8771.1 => 9.62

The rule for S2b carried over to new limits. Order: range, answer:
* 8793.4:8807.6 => 8.61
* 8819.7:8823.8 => 6.89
